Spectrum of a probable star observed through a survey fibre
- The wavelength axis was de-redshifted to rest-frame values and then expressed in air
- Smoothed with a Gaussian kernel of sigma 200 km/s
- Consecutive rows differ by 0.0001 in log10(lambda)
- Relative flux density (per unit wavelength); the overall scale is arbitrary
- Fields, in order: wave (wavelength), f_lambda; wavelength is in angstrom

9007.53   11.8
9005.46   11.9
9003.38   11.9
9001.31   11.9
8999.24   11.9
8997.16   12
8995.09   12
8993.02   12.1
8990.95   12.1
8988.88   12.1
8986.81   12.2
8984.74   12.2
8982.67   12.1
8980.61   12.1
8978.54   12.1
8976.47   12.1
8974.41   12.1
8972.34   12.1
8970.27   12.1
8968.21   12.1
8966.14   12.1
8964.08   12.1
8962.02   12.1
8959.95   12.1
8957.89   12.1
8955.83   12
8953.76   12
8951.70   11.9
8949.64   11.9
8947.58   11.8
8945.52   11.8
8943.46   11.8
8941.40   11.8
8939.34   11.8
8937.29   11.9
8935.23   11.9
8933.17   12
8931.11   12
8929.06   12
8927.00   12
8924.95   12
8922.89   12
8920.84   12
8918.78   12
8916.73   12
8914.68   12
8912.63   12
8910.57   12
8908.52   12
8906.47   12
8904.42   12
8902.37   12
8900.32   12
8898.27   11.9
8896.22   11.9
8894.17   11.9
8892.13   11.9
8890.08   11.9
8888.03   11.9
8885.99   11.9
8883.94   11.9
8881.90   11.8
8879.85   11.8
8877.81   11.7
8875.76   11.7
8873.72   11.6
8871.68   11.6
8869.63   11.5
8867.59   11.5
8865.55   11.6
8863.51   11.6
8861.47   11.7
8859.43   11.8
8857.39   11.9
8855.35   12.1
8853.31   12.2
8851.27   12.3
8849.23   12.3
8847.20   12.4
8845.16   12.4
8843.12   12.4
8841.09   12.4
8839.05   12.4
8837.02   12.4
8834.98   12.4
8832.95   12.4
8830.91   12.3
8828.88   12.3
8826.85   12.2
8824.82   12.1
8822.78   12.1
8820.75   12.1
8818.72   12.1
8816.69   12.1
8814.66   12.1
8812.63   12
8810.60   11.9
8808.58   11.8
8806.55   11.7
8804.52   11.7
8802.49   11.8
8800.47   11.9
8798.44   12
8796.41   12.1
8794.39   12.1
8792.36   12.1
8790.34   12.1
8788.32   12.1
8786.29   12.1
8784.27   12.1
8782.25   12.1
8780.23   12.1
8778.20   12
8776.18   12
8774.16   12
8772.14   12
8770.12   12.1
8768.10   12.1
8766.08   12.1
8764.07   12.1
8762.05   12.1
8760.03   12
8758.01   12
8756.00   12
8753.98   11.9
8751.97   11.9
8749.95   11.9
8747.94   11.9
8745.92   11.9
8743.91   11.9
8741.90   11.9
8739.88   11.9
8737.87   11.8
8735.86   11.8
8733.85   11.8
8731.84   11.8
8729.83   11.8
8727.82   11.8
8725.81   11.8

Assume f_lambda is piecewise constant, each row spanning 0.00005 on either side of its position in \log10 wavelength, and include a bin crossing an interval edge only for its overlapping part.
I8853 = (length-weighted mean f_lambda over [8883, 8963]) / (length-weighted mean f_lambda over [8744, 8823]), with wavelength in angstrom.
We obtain 1.0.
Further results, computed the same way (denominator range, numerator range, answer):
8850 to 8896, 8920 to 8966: 1.01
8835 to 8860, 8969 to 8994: 0.99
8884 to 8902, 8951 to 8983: 1.01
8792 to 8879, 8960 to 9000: 1.01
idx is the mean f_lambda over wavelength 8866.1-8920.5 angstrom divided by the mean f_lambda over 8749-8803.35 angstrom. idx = 0.99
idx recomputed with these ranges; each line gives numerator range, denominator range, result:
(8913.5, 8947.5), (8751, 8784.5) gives 0.99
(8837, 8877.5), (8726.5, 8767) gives 1.00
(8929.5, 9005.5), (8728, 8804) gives 1.00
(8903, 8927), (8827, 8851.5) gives 0.97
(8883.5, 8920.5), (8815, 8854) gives 0.97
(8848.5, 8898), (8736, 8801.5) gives 0.99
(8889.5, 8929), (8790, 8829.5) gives 1.00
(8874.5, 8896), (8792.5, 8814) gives 0.99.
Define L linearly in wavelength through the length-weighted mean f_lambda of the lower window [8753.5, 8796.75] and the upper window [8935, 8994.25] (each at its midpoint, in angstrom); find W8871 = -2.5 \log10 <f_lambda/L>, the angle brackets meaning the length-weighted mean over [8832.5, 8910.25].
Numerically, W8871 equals 0.01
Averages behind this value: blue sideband 12.1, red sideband 12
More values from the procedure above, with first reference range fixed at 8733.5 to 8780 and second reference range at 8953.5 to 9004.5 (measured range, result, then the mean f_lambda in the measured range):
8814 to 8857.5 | -0.023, 12.3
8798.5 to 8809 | 0.018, 11.8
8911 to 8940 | 0.006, 12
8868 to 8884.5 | 0.030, 11.7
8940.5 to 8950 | 0.022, 11.8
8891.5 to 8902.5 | 0.009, 11.9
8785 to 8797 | -0.011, 12.1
